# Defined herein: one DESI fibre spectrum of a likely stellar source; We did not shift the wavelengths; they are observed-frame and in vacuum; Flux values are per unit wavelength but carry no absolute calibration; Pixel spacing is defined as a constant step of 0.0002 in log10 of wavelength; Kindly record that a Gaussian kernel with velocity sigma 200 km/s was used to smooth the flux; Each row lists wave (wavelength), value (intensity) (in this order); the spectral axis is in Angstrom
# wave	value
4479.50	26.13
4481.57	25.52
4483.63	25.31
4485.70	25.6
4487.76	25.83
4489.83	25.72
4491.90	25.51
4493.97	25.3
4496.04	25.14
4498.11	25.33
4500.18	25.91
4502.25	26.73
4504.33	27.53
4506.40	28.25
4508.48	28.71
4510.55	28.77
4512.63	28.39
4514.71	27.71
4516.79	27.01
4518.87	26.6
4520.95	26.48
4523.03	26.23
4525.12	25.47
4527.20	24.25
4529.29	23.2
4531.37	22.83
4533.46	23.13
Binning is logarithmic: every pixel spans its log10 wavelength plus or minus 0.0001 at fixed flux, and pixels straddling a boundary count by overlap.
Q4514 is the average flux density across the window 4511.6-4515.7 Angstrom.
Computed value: 28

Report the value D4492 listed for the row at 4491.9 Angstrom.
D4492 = 25.51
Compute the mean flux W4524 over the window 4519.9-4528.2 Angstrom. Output 25.6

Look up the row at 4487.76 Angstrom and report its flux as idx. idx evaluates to 25.83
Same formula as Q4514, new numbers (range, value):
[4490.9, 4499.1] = 25.3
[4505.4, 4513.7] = 28.5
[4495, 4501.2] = 25.5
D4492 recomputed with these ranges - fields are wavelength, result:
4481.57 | 25.52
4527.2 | 24.25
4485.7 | 25.6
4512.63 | 28.39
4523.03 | 26.23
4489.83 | 25.72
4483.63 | 25.31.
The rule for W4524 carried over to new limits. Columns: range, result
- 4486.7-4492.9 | 25.7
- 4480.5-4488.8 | 25.6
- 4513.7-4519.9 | 27.1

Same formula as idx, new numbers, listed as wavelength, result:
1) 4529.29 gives 23.2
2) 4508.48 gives 28.71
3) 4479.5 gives 26.13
